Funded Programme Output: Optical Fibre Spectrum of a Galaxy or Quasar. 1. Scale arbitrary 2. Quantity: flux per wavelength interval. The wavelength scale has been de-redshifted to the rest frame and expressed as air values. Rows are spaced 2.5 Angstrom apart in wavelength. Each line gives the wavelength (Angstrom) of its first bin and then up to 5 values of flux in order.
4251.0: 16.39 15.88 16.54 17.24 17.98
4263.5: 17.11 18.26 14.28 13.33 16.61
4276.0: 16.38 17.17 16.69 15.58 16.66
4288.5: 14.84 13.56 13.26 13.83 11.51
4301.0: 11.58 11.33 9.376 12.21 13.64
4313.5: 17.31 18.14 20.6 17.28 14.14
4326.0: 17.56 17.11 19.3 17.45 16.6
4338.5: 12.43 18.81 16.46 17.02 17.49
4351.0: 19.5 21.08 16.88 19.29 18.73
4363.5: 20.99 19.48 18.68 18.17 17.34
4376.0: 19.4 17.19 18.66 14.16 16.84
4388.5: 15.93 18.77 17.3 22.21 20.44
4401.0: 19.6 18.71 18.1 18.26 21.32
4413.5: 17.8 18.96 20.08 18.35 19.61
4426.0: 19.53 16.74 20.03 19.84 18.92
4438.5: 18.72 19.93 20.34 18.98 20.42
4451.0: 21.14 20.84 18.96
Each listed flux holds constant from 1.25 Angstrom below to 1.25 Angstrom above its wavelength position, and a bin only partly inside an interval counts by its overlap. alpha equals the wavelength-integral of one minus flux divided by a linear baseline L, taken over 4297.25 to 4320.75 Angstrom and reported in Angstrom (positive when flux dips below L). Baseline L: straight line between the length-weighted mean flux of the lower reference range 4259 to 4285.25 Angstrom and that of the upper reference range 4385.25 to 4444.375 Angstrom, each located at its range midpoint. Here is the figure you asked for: 4.09 Angstrom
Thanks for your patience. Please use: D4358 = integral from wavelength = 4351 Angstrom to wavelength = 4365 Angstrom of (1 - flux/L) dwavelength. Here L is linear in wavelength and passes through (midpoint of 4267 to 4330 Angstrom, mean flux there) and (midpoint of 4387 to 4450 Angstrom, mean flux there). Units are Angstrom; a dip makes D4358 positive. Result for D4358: -1.93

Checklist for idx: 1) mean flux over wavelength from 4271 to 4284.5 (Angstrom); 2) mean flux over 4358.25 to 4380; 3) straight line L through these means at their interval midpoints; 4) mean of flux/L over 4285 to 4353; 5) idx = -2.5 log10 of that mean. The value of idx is 0.12 mag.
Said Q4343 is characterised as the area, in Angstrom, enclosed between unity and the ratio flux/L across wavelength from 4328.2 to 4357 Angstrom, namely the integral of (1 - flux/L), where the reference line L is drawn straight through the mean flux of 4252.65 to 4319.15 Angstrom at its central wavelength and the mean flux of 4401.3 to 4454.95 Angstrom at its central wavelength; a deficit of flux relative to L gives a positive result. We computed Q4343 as -1.2 Angstrom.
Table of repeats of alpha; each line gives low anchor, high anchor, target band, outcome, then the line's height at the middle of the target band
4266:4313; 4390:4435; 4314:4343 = -2.7 Angstrom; 15.8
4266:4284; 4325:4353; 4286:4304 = 3.5 Angstrom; 16.4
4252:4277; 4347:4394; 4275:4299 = 2.4 Angstrom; 16.8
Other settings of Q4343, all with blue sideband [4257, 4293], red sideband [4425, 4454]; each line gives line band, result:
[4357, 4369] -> -1.0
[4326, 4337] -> -0.2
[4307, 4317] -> 1.0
